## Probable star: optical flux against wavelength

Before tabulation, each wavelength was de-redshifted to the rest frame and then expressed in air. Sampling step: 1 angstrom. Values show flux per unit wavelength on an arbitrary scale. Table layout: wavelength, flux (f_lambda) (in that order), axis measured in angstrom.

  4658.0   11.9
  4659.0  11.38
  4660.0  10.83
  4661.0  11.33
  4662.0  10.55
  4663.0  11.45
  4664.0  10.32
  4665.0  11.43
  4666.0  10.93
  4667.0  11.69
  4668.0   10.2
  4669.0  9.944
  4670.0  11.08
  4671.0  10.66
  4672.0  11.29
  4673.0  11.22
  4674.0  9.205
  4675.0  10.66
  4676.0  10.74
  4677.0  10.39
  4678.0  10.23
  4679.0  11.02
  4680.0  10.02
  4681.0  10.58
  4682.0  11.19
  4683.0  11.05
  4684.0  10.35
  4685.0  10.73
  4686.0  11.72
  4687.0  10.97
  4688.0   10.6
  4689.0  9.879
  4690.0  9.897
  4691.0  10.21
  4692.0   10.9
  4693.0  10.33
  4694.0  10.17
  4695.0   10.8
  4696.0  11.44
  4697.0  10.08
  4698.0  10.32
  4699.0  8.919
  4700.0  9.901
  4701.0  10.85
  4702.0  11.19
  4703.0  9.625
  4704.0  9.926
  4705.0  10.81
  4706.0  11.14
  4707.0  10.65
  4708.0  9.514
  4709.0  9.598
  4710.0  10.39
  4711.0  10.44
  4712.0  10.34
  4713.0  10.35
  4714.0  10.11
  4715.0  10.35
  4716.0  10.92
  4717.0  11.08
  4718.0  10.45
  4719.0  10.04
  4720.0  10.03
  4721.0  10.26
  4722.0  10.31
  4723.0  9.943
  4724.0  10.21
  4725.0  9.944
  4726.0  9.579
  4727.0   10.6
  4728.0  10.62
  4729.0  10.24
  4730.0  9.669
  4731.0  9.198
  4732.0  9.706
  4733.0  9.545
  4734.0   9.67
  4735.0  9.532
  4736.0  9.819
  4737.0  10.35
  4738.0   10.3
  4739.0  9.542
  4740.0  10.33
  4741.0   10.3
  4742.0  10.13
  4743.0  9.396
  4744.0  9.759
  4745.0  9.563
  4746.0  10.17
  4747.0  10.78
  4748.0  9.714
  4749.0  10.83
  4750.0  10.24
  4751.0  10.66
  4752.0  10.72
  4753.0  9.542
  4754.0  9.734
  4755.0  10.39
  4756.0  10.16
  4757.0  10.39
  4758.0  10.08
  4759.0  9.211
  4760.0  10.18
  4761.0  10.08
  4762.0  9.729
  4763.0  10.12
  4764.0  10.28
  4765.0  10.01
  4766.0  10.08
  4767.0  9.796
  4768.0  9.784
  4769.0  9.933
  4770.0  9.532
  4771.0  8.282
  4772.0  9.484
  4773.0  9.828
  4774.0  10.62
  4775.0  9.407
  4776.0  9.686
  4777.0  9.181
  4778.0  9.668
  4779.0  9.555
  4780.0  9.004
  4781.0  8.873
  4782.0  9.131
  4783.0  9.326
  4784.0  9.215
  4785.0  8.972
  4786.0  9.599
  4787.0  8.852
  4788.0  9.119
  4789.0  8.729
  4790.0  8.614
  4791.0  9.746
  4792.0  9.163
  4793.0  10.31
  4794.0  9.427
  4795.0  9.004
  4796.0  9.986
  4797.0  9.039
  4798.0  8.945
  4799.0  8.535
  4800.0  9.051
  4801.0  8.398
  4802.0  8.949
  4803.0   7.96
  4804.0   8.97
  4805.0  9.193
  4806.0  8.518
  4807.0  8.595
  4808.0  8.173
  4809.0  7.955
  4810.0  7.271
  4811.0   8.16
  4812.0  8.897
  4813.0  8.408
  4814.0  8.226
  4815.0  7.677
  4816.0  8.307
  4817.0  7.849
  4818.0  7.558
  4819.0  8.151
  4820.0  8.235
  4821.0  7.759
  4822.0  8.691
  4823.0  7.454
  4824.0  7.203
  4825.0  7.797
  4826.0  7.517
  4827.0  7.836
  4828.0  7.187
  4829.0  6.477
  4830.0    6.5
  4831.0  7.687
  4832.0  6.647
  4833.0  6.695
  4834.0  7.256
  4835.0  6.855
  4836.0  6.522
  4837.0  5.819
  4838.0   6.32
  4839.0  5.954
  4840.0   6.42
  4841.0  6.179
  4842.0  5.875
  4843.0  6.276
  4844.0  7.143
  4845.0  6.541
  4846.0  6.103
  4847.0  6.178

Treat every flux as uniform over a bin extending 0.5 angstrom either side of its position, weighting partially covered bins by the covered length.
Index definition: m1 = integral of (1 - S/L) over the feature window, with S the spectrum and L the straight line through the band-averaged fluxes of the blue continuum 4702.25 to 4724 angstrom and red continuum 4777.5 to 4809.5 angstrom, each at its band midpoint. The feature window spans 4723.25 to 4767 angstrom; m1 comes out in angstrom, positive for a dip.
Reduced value -1.0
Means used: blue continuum 10.3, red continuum 9.02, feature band 10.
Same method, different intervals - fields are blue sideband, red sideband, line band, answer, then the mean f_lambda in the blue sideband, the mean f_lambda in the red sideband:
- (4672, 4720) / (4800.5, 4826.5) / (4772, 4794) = -1.55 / 10.5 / 8.15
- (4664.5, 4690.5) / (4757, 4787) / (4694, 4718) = -0.05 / 10.7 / 9.61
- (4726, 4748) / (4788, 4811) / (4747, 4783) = -1.45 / 9.95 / 8.83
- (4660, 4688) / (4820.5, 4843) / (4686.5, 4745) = -2.65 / 10.8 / 6.92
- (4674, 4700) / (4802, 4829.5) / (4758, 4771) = -1.21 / 10.5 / 8.02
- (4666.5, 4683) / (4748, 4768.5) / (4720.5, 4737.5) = 0.55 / 10.6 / 10.1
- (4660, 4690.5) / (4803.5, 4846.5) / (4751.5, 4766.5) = -1.99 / 10.7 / 7.42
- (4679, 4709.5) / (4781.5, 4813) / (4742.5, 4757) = -0.78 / 10.5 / 8.89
